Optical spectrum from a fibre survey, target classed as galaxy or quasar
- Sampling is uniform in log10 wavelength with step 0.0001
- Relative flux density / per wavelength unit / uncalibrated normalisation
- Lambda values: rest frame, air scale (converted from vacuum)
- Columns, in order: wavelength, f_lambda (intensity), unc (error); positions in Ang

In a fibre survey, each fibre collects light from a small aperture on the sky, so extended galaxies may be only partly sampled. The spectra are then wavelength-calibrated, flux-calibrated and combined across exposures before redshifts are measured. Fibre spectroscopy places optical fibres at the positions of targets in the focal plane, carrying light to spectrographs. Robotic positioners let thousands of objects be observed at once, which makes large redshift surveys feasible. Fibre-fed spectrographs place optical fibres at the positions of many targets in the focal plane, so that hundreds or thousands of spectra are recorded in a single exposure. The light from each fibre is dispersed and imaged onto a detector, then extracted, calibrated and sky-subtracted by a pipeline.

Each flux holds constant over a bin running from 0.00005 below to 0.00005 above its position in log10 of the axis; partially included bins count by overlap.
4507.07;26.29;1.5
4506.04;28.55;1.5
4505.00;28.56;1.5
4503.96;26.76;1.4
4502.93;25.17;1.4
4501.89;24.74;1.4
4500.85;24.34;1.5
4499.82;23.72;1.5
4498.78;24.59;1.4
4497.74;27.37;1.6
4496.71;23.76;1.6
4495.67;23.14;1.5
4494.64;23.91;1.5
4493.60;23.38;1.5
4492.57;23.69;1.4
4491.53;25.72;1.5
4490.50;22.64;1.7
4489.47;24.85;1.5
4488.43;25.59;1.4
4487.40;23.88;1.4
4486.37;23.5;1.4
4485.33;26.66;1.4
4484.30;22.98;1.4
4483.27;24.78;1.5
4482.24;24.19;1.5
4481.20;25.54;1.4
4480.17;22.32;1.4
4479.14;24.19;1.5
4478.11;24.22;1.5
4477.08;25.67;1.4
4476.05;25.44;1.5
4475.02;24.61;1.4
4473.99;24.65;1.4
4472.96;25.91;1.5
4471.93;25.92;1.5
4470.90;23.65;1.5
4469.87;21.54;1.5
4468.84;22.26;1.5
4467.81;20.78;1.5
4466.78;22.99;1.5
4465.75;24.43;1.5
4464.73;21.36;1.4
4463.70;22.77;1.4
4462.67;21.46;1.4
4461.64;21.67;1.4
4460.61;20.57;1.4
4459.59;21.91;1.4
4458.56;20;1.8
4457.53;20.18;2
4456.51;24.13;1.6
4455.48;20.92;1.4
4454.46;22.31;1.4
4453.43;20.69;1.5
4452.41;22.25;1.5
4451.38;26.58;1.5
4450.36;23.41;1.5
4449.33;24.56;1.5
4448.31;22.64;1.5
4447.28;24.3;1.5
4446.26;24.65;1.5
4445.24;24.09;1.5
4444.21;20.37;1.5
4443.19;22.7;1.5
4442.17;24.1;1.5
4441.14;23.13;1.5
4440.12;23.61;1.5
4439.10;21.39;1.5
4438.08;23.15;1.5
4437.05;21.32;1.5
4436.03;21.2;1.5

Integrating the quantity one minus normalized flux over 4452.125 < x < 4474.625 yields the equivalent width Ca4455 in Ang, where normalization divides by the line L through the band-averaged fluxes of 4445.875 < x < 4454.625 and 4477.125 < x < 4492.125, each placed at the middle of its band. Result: 1.4 Ang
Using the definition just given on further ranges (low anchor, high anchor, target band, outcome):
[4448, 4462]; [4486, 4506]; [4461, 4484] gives -0.3 Ang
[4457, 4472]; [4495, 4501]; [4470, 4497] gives -1.1 Ang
